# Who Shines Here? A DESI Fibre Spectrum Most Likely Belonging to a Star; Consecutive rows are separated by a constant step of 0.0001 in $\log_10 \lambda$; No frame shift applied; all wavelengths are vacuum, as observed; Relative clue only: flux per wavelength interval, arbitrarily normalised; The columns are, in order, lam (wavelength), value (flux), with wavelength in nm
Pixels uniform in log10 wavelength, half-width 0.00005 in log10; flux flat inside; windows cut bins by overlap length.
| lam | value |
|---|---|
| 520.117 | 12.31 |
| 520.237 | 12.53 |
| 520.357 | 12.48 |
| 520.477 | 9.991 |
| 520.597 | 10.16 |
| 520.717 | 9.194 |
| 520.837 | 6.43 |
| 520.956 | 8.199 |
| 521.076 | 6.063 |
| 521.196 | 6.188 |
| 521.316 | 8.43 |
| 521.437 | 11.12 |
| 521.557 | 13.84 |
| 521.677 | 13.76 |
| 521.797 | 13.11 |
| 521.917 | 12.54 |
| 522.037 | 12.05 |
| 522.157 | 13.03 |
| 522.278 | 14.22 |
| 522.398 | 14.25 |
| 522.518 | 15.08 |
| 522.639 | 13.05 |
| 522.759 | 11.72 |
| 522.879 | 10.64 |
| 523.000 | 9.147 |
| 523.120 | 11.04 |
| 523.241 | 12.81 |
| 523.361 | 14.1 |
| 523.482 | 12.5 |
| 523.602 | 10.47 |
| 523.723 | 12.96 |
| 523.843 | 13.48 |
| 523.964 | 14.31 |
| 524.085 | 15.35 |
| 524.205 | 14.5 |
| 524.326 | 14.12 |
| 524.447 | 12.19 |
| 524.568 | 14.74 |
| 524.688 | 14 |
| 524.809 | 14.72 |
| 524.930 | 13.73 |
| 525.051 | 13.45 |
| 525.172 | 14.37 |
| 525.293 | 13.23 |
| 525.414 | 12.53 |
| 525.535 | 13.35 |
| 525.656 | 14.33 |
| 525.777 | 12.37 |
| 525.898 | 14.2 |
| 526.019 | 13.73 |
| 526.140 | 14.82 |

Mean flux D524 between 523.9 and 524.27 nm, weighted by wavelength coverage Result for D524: 14.7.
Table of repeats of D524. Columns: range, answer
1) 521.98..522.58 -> 13.7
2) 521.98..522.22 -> 12.5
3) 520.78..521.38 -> 7.09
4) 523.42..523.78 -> 12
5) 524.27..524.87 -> 14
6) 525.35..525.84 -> 13.2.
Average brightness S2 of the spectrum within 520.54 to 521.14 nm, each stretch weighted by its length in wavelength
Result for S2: 8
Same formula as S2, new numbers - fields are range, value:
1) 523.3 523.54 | 13.3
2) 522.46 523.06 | 11.9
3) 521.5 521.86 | 13.6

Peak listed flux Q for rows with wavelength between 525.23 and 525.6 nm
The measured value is 13.35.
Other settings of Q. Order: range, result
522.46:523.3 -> 15.08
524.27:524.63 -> 14.74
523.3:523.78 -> 14.1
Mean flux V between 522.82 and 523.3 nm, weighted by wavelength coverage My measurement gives 10.9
